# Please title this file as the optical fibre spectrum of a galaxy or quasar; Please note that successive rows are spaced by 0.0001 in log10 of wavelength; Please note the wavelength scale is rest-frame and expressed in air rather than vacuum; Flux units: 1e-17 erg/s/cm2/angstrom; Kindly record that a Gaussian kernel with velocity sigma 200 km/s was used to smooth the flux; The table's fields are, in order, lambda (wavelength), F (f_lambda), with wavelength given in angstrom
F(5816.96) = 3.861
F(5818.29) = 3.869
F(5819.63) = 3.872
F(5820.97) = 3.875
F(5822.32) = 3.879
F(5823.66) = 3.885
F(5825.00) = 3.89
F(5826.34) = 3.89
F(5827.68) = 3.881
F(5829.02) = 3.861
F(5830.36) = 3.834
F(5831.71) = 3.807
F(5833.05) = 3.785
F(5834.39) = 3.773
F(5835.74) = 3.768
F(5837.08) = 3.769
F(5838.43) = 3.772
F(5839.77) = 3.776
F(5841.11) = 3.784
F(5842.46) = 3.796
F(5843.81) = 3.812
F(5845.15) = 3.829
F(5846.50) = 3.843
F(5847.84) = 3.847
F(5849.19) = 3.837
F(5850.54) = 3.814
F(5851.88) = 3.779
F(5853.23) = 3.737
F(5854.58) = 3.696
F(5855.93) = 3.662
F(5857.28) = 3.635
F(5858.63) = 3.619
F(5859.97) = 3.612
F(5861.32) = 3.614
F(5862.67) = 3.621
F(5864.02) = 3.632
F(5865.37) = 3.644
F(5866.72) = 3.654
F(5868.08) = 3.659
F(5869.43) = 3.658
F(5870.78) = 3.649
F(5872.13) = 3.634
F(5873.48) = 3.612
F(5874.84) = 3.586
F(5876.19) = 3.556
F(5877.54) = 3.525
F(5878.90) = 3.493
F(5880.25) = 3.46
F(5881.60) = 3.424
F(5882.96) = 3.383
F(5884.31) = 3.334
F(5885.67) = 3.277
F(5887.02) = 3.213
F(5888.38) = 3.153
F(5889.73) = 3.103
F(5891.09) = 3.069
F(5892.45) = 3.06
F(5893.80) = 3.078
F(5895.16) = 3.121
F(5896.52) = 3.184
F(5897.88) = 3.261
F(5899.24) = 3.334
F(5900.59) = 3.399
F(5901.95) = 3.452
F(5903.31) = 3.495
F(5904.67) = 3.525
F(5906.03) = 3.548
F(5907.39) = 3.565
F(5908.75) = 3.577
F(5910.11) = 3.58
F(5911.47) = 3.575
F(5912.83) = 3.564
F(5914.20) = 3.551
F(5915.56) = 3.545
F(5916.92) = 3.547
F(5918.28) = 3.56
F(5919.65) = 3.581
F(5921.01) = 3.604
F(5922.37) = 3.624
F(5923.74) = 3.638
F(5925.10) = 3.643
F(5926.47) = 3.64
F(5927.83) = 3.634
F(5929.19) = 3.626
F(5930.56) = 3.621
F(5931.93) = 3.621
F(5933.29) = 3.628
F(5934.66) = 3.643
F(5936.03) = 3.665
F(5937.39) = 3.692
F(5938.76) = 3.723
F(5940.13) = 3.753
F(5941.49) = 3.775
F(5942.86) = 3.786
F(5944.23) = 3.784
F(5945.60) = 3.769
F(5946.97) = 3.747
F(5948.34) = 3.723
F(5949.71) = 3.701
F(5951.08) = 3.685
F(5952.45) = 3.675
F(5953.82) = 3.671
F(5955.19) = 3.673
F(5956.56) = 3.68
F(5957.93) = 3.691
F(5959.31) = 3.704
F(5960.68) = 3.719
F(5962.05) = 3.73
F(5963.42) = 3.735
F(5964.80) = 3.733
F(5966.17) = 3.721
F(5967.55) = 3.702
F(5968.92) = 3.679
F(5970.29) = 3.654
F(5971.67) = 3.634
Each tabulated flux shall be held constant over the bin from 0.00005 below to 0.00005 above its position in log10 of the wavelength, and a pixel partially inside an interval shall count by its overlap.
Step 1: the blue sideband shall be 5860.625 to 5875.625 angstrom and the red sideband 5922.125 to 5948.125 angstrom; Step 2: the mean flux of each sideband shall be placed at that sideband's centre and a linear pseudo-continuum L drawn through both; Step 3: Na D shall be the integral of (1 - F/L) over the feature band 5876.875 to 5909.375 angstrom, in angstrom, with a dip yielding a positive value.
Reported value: 2.8 angstrom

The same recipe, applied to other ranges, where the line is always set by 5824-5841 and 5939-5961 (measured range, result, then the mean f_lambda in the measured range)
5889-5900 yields 1.8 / 3.15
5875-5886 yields 1.0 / 3.44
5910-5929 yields 0.8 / 3.59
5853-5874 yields 0.8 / 3.64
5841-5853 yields 0.0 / 3.81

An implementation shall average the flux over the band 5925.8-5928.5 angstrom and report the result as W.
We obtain 3.64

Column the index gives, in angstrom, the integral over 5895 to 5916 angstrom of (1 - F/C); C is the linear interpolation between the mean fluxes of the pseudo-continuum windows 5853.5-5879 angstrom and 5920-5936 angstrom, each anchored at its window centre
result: 0.96 angstrom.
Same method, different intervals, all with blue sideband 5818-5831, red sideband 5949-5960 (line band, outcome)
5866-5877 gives 0.5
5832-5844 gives 0.2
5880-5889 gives 1.1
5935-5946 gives -0.1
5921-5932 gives 0.3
